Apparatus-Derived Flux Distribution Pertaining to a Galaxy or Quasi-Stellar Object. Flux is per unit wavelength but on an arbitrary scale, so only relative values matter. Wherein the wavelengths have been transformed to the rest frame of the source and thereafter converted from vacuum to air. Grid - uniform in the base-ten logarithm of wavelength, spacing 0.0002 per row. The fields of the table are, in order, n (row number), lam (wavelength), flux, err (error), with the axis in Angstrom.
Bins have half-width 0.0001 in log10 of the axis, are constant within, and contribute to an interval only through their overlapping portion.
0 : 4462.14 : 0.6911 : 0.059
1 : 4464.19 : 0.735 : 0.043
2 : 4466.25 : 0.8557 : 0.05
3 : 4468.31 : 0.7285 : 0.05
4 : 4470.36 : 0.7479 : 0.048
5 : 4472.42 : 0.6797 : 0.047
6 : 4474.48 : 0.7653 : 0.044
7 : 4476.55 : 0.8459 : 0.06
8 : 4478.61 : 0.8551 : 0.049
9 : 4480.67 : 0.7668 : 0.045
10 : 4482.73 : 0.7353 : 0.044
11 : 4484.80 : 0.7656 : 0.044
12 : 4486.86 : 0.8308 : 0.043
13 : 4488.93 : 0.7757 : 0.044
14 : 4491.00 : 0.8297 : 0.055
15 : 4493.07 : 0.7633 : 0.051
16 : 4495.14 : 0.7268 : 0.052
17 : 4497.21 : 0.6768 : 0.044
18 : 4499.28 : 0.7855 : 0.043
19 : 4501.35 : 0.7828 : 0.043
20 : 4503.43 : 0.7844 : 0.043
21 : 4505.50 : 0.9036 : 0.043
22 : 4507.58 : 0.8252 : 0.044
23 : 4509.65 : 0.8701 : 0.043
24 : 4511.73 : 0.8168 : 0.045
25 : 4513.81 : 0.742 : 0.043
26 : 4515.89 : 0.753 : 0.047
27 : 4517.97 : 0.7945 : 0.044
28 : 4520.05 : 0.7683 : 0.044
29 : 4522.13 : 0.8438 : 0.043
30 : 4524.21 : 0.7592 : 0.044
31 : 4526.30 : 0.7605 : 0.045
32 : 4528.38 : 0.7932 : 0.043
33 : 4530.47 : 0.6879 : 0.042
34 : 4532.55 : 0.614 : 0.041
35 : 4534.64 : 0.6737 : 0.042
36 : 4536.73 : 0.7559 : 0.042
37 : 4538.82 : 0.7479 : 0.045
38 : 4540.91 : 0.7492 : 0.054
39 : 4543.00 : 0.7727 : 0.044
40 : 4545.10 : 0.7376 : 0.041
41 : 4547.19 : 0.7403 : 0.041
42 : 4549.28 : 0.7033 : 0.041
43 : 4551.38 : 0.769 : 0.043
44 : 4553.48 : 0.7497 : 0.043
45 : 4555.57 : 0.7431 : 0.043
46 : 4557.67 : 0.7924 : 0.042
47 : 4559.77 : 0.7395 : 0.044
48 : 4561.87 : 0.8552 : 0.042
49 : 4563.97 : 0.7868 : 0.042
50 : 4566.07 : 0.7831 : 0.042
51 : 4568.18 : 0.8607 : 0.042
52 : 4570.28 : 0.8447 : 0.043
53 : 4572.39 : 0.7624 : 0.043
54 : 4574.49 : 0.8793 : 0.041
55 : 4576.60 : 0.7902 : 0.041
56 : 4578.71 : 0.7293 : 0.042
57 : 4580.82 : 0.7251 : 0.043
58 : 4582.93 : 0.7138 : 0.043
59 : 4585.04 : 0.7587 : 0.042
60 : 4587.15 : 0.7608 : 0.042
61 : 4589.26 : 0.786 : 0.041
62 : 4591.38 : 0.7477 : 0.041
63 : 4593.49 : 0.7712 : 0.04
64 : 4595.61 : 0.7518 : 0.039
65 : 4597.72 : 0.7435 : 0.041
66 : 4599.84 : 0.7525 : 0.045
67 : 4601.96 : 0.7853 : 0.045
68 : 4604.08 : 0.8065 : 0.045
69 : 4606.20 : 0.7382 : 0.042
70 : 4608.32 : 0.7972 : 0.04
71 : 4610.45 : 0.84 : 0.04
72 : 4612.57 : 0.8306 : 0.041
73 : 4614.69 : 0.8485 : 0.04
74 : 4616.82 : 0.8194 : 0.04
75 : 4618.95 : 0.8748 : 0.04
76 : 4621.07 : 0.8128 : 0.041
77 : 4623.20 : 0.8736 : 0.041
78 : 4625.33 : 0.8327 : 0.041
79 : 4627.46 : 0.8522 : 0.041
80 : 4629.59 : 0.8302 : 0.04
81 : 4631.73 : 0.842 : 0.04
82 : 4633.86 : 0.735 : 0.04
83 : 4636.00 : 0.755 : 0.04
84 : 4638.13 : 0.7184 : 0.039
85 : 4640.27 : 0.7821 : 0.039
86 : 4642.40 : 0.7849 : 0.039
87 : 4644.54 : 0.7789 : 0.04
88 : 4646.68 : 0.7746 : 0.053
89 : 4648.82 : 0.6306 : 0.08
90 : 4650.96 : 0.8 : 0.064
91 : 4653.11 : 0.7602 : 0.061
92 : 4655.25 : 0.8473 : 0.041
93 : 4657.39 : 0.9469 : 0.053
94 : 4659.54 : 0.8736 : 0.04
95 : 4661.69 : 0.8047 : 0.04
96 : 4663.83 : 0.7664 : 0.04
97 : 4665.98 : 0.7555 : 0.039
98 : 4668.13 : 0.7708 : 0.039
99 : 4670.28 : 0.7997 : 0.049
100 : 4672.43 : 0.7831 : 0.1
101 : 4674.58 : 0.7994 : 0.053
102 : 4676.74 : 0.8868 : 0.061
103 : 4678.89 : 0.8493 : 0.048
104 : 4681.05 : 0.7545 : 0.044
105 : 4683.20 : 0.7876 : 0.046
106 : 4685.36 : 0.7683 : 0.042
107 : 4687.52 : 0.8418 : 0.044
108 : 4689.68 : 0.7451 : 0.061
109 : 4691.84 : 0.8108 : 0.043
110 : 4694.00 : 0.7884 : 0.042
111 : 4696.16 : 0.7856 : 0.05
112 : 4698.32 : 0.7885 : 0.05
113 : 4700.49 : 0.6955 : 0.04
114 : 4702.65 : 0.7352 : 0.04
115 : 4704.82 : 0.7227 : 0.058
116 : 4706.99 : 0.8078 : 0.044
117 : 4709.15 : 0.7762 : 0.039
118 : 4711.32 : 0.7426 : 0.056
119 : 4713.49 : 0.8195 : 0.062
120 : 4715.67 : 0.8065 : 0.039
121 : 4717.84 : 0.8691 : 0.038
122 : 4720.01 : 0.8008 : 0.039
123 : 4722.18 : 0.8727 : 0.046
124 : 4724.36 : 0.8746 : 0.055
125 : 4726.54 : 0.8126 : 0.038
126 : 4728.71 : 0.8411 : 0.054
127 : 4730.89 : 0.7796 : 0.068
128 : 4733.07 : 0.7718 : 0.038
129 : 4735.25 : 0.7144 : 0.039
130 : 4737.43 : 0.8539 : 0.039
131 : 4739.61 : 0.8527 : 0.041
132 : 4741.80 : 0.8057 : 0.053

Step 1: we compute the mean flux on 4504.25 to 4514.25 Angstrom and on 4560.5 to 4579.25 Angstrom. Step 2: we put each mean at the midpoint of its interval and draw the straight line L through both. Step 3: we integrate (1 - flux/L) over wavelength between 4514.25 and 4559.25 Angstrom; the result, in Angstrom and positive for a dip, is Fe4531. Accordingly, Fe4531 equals 4.19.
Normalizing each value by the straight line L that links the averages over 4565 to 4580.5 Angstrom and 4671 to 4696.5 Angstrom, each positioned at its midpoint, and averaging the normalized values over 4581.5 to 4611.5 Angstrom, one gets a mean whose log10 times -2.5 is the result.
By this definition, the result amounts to 0.05 mag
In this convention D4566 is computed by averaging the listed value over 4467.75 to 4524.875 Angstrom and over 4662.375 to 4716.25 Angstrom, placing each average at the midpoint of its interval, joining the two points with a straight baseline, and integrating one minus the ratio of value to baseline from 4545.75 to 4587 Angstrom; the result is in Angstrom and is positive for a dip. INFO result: 0.5 Angstrom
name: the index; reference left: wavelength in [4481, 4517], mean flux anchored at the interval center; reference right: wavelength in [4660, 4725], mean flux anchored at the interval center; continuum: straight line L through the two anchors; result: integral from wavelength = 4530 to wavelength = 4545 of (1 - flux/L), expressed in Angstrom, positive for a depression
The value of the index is 1.34 Angstrom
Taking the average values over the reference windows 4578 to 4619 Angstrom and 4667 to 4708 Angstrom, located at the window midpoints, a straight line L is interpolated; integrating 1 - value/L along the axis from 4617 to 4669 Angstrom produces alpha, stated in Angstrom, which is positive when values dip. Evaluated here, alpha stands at -1.3 Angstrom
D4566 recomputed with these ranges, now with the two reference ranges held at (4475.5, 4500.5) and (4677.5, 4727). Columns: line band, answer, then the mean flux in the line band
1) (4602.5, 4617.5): -0.4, 0.81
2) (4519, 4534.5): 0.8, 0.743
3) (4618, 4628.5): -0.8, 0.849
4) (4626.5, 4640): 0.0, 0.788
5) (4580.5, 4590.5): 0.5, 0.751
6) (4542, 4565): 0.6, 0.763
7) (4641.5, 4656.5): 0.4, 0.77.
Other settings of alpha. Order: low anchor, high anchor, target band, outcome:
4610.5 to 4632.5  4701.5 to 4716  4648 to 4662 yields 0.0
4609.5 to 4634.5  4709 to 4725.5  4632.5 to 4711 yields 4.2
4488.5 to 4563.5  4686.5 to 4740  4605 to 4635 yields -1.6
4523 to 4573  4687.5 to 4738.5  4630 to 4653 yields 0.5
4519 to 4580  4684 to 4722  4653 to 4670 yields -0.8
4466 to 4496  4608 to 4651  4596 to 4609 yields 0.4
